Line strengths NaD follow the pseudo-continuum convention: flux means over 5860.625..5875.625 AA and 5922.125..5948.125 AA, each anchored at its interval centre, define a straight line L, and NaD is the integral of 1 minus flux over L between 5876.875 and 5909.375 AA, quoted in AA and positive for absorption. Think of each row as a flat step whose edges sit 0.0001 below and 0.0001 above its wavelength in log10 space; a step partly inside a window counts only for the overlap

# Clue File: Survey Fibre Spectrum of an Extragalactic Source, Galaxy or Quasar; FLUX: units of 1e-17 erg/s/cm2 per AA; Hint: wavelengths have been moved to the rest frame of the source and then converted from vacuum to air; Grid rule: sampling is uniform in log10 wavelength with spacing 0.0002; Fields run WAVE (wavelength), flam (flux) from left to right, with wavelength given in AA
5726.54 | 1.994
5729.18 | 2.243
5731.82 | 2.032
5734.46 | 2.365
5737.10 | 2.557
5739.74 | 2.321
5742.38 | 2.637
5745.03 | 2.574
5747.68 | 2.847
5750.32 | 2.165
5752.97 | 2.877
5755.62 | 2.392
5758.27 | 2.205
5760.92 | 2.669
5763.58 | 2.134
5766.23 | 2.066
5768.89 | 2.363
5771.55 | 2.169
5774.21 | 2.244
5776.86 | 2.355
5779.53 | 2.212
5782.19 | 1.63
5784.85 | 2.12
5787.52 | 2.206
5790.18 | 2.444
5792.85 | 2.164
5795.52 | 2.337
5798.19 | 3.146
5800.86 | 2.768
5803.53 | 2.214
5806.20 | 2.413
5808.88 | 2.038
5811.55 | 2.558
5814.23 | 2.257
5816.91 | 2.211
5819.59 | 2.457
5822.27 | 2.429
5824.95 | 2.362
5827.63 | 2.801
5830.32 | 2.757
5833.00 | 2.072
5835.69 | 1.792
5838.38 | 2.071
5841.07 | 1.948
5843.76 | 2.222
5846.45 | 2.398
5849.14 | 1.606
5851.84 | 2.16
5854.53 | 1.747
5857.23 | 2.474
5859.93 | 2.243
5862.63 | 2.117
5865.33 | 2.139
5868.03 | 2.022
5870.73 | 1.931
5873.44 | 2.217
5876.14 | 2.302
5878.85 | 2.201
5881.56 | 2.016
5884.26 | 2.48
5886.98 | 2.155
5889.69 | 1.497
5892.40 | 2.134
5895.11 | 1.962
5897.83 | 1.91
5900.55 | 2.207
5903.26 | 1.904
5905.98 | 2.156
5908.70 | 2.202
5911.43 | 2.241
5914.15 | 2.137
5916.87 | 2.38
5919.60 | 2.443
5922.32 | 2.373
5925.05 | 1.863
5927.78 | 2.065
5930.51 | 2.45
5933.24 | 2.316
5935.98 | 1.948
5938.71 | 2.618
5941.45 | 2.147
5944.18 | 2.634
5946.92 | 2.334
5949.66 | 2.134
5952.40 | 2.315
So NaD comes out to 1.4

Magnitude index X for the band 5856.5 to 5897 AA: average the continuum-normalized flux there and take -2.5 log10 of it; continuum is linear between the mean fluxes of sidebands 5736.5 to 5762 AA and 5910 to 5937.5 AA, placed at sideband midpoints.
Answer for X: 0.092 mag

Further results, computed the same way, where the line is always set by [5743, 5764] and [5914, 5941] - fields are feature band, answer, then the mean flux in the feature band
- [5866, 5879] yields 0.10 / 2.13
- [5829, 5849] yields 0.11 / 2.15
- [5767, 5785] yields 0.15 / 2.16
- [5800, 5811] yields 0.03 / 2.36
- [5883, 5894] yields 0.13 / 2.06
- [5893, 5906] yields 0.14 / 2.02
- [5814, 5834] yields -0.01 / 2.43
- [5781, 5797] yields 0.14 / 2.16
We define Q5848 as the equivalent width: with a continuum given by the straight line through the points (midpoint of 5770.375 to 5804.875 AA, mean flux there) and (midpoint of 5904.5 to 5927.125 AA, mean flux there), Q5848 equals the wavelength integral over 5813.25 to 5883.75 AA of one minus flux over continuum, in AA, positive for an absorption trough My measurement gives 2.27 AA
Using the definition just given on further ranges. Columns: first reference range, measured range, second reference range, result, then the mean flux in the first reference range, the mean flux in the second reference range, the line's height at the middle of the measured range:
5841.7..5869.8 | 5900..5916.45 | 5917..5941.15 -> 0.5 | 2.11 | 2.26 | 2.22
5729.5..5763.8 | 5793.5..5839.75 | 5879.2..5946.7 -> -1.0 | 2.45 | 2.18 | 2.34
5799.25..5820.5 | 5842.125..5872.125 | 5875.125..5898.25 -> 1.3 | 2.37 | 2.08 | 2.19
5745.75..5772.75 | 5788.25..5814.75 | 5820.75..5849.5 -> -1.4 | 2.39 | 2.25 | 2.31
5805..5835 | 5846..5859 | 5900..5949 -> 1.6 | 2.38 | 2.24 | 2.34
